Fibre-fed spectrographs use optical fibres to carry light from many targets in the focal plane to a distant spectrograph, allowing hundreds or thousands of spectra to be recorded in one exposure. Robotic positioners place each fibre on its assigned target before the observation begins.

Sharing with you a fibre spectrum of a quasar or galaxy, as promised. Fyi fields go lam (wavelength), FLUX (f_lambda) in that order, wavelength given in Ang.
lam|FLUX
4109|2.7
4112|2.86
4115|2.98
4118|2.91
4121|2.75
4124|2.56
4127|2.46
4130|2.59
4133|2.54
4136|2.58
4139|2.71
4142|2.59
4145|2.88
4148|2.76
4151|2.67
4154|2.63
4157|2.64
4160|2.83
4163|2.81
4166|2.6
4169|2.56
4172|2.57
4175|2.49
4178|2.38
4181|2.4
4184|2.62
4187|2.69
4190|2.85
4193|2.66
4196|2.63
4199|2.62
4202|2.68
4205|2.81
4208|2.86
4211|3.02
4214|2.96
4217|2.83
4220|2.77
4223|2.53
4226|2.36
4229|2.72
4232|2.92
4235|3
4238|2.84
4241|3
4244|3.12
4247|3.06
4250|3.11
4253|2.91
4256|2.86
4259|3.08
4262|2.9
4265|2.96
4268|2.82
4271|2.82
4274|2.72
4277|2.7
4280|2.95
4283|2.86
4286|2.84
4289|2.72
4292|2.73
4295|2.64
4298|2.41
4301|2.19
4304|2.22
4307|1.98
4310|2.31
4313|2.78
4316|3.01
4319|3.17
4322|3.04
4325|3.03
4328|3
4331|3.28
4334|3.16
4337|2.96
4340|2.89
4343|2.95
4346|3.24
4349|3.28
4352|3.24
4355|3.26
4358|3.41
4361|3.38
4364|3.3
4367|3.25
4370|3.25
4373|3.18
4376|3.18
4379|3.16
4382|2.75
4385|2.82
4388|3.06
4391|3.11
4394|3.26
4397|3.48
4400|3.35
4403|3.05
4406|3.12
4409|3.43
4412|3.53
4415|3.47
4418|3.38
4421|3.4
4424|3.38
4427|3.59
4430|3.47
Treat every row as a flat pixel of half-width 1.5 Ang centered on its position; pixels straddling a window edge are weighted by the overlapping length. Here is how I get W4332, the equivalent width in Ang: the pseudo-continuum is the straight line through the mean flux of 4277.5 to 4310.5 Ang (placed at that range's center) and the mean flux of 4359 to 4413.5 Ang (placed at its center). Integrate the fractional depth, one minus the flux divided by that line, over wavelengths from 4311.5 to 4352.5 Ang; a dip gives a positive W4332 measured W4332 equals -3.7 Ang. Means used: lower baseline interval 2.54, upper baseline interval 3.21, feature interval 3.07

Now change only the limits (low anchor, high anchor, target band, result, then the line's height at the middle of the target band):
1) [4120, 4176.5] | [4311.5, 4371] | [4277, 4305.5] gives 3.7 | 3.01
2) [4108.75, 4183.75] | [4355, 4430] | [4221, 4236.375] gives 0.8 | 2.86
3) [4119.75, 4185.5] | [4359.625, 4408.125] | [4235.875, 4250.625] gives -1.0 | 2.84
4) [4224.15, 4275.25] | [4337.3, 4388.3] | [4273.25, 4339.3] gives 5.7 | 3.02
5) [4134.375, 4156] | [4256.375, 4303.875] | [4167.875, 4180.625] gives 1.0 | 2.7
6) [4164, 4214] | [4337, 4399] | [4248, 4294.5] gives 0.5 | 2.9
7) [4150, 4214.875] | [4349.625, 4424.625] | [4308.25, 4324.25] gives 1.0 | 3.05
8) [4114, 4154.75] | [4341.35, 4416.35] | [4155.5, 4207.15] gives 2.7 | 2.79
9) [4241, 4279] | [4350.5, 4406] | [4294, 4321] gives 4.5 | 3.03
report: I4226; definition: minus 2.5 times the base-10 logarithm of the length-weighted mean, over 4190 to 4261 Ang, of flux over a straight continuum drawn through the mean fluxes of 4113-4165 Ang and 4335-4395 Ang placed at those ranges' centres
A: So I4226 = 0.01 mag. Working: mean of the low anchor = 2.7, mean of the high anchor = 3.15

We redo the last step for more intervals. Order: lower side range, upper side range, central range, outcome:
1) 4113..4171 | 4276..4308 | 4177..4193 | 0.02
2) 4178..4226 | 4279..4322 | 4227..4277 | -0.09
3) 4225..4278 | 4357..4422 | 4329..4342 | 0.01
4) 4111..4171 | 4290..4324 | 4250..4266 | -0.13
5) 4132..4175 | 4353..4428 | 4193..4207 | 0.04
